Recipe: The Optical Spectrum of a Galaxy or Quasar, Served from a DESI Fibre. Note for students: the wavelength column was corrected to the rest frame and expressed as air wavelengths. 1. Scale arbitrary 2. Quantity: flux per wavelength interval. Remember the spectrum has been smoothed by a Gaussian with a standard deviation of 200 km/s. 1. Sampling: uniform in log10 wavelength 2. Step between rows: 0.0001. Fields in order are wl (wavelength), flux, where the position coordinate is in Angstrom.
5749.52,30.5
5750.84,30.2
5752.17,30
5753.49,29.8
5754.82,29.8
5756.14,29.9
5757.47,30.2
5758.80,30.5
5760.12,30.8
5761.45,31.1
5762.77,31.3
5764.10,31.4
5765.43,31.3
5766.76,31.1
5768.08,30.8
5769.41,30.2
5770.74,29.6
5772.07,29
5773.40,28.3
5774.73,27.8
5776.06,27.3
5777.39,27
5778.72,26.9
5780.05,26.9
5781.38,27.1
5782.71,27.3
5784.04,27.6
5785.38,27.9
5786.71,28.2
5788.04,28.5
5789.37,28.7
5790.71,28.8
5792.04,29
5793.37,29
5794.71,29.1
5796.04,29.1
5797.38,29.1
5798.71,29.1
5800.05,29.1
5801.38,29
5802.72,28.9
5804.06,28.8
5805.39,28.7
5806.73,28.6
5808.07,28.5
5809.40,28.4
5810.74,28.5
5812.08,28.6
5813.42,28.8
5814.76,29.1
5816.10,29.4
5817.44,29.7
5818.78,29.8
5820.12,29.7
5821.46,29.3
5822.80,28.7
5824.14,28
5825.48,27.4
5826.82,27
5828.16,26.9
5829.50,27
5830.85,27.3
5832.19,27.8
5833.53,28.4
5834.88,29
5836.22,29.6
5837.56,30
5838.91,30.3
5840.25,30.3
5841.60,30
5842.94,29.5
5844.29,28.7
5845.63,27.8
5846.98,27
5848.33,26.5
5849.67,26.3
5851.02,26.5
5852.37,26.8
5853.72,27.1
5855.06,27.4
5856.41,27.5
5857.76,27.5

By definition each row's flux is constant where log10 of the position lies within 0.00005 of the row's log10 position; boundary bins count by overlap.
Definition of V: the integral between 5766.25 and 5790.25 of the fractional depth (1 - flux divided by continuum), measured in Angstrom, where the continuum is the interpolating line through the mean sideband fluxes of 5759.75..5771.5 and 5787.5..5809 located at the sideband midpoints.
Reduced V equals 1.4 Angstrom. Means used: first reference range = 30.8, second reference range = 28.9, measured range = 28.3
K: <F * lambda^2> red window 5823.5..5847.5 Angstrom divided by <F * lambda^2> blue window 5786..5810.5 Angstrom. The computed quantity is 1.0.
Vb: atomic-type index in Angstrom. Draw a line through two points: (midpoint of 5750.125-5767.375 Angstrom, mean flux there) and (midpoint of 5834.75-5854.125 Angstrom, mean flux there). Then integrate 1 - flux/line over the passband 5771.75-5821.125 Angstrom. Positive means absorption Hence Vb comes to 1.8 Angstrom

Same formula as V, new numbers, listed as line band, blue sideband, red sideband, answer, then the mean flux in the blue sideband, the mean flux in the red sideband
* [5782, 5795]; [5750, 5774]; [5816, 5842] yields 0.6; 30.3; 28.8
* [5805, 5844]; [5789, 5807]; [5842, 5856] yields -0.9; 28.9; 27.4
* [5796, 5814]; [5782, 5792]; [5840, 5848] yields -0.3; 28.2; 28.7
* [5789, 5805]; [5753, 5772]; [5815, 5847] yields 0.3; 30.5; 28.7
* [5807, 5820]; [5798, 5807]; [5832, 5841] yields 0.0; 28.9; 29.4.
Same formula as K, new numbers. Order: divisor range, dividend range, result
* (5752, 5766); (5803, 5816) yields 0.96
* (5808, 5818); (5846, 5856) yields 0.94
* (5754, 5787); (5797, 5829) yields 1.00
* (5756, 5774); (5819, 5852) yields 0.95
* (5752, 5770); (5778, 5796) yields 0.93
